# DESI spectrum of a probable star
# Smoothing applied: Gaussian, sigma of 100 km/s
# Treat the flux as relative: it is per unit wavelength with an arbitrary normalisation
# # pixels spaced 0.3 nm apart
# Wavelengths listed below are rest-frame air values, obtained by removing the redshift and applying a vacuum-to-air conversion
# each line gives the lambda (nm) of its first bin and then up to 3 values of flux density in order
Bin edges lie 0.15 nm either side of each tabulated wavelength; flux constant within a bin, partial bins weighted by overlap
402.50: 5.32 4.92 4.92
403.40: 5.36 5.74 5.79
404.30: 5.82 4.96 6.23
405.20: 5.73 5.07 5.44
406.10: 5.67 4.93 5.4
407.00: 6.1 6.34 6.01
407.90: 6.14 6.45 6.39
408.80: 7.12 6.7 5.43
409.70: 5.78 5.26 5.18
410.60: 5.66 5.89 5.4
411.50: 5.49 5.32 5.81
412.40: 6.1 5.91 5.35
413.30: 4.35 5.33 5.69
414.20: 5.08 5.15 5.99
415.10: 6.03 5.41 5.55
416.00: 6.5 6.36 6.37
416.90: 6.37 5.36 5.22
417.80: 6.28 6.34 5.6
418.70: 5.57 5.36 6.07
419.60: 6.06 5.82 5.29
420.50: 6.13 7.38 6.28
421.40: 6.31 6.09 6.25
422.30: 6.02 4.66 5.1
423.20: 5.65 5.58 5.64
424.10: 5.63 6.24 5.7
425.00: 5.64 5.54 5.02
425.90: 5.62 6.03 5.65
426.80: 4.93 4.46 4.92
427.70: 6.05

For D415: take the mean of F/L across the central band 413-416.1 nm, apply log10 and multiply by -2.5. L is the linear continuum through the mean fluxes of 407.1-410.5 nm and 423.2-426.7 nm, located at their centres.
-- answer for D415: 0.08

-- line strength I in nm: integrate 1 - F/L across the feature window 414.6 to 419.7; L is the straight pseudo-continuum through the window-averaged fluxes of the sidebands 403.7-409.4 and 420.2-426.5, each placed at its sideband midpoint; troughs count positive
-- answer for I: -0.05 nm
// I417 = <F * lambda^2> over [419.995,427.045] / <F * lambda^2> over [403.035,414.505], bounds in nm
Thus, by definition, 1.09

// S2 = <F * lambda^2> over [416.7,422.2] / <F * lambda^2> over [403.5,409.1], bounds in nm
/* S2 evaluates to 1.09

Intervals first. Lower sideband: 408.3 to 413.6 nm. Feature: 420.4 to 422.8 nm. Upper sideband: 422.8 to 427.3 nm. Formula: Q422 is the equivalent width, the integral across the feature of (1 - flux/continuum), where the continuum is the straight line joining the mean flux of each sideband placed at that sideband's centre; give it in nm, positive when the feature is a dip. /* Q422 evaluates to -0.25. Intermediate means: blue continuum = 5.71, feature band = 6.12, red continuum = 5.49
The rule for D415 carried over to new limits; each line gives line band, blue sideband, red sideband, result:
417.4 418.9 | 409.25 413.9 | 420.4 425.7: -0.02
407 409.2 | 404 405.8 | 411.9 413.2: -0.14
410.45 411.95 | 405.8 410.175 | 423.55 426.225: 0.07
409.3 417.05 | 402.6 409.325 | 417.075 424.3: 0.03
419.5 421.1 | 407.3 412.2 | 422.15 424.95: -0.09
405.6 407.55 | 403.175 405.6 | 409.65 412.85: -0.01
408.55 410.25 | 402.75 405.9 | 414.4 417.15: -0.06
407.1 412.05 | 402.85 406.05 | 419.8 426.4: -0.06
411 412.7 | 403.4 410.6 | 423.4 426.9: 0.02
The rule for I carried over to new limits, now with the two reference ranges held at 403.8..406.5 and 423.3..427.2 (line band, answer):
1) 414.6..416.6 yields -0.16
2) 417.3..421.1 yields -0.28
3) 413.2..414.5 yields 0.09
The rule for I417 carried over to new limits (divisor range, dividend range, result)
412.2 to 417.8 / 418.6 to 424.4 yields 1.06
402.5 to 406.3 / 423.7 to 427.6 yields 1.11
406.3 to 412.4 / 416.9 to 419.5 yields 1.03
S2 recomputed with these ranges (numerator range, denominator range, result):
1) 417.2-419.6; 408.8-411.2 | 1.04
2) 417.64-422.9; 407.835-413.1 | 1.06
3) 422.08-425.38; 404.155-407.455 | 1.09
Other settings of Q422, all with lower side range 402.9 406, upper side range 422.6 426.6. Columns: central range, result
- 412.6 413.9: 0.06 nm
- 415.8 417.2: -0.18 nm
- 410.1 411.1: 0.00 nm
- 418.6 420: -0.06 nm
